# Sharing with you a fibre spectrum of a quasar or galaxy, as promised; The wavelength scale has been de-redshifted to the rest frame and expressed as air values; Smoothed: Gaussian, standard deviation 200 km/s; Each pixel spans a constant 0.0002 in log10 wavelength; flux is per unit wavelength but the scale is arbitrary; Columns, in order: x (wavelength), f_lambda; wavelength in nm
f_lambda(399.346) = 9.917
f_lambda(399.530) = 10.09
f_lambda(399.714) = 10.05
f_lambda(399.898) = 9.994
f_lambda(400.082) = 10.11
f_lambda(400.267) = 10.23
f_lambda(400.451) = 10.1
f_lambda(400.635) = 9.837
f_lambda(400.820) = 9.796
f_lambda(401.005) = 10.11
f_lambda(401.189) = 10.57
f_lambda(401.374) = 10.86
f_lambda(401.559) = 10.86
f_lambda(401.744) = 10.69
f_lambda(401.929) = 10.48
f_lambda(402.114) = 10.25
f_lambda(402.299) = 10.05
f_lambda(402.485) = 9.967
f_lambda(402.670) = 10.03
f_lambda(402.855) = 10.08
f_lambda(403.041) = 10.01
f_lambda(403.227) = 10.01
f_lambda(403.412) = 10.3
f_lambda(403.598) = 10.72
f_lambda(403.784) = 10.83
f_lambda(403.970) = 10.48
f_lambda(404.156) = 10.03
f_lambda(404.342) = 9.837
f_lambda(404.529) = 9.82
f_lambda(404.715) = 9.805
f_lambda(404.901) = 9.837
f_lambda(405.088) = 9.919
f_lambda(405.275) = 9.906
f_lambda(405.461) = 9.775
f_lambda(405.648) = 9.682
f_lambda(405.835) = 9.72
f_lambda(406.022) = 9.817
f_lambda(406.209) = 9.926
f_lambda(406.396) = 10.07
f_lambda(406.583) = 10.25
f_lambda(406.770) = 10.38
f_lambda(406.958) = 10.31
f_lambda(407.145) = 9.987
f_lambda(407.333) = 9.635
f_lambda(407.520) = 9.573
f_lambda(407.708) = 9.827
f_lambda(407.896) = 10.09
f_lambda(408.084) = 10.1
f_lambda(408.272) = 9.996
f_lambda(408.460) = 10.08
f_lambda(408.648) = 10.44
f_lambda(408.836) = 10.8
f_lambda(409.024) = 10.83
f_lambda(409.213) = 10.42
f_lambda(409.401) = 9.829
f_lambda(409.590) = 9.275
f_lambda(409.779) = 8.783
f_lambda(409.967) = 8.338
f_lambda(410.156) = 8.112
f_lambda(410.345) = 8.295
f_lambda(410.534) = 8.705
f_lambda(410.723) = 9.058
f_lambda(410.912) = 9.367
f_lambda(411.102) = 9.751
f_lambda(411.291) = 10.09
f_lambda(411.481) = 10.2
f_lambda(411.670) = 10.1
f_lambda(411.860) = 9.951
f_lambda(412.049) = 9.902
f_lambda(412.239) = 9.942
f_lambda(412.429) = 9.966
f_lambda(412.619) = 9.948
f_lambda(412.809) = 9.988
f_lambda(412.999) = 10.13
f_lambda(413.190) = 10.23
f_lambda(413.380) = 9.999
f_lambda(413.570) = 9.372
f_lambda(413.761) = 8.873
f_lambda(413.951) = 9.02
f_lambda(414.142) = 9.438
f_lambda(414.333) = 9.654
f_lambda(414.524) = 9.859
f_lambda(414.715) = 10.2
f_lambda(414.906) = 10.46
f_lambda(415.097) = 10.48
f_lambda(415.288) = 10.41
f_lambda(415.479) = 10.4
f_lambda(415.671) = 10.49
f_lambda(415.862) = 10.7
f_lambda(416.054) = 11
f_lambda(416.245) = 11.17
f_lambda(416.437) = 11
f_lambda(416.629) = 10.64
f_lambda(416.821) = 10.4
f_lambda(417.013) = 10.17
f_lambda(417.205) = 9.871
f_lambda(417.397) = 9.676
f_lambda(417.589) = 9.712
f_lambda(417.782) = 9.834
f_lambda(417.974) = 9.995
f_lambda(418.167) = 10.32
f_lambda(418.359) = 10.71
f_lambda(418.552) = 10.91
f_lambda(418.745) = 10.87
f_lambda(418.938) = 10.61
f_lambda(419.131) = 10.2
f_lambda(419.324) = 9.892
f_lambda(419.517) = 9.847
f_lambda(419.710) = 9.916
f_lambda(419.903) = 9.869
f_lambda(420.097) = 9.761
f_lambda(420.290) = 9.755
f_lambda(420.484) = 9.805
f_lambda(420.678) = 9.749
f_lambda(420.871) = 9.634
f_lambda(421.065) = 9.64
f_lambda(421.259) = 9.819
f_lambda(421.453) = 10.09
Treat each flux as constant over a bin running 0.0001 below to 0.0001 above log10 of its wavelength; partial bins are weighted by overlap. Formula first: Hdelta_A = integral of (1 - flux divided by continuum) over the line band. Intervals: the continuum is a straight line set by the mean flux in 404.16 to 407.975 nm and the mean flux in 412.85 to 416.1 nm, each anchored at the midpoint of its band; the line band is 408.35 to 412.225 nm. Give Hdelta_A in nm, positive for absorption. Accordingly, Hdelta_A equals 0.13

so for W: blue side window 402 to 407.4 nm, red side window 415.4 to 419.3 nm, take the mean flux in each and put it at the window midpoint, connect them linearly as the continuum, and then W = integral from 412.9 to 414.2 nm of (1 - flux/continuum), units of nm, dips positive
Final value 0.09 nm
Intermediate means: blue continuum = 10.1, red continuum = 10.4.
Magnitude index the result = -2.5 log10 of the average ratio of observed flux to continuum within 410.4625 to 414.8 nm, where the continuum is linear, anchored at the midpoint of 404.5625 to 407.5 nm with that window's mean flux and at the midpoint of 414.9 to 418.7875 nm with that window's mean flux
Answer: 0.05 mag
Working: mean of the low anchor 9.93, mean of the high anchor 10.4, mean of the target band 9.73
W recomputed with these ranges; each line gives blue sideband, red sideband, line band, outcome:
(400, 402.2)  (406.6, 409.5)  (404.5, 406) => 0.06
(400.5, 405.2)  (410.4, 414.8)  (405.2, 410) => 0.01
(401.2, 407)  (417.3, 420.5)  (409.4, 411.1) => 0.21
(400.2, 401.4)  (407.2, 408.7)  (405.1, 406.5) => 0.02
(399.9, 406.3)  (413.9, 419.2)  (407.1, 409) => 0.02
